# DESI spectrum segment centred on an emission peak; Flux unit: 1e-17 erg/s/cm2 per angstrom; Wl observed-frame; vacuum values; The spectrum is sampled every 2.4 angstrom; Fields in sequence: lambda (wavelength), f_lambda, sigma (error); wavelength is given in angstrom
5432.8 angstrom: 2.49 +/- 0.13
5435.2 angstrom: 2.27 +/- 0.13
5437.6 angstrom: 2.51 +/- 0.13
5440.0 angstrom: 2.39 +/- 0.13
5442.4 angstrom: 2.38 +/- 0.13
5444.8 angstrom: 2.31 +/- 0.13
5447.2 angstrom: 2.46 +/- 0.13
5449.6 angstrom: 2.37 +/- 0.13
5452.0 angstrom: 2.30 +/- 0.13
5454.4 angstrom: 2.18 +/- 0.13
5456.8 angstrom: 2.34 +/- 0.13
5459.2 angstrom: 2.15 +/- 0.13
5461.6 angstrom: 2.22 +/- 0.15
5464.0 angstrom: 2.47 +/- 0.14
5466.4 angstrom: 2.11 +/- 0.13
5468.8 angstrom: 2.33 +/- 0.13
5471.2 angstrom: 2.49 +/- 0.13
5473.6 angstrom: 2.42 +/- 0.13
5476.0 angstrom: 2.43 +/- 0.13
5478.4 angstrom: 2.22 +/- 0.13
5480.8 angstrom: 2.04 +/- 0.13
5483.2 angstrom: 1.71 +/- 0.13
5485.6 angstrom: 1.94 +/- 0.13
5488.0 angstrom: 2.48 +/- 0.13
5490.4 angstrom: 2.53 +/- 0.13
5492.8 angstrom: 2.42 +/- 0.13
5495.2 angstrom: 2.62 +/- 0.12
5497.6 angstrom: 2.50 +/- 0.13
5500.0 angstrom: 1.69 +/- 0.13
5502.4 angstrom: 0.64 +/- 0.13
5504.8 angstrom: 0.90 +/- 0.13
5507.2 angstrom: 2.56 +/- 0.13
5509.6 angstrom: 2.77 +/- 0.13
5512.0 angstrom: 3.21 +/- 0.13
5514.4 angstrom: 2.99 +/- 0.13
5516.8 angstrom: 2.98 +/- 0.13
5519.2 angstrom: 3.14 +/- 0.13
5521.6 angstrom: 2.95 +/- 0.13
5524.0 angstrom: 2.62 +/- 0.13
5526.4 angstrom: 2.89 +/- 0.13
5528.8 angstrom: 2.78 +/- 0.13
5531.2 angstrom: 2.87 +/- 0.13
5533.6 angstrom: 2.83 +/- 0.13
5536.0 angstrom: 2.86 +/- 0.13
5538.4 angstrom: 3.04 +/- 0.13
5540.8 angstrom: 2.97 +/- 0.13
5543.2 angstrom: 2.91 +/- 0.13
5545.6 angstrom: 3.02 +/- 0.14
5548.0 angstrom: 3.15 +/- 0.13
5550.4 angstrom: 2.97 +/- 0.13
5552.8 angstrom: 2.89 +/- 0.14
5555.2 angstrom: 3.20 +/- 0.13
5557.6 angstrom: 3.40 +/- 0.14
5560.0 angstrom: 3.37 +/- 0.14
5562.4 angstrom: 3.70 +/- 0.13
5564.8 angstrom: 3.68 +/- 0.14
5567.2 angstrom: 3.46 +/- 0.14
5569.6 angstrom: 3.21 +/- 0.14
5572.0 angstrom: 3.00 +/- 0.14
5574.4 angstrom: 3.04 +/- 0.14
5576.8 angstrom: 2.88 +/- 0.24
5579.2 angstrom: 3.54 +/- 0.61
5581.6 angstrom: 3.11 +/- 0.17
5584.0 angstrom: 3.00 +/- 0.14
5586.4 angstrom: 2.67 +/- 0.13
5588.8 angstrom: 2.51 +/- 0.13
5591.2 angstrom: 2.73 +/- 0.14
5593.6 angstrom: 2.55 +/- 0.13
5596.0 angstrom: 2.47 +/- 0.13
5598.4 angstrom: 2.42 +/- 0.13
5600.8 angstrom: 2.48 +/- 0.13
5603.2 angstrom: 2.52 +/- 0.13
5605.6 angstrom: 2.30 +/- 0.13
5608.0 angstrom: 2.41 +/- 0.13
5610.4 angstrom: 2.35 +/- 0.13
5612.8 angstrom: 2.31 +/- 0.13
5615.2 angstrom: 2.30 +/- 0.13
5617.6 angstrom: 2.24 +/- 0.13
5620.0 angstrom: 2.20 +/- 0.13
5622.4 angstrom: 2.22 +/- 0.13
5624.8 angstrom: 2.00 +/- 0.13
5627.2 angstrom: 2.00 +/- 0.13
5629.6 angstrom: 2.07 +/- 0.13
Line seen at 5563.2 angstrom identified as C III] 1909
